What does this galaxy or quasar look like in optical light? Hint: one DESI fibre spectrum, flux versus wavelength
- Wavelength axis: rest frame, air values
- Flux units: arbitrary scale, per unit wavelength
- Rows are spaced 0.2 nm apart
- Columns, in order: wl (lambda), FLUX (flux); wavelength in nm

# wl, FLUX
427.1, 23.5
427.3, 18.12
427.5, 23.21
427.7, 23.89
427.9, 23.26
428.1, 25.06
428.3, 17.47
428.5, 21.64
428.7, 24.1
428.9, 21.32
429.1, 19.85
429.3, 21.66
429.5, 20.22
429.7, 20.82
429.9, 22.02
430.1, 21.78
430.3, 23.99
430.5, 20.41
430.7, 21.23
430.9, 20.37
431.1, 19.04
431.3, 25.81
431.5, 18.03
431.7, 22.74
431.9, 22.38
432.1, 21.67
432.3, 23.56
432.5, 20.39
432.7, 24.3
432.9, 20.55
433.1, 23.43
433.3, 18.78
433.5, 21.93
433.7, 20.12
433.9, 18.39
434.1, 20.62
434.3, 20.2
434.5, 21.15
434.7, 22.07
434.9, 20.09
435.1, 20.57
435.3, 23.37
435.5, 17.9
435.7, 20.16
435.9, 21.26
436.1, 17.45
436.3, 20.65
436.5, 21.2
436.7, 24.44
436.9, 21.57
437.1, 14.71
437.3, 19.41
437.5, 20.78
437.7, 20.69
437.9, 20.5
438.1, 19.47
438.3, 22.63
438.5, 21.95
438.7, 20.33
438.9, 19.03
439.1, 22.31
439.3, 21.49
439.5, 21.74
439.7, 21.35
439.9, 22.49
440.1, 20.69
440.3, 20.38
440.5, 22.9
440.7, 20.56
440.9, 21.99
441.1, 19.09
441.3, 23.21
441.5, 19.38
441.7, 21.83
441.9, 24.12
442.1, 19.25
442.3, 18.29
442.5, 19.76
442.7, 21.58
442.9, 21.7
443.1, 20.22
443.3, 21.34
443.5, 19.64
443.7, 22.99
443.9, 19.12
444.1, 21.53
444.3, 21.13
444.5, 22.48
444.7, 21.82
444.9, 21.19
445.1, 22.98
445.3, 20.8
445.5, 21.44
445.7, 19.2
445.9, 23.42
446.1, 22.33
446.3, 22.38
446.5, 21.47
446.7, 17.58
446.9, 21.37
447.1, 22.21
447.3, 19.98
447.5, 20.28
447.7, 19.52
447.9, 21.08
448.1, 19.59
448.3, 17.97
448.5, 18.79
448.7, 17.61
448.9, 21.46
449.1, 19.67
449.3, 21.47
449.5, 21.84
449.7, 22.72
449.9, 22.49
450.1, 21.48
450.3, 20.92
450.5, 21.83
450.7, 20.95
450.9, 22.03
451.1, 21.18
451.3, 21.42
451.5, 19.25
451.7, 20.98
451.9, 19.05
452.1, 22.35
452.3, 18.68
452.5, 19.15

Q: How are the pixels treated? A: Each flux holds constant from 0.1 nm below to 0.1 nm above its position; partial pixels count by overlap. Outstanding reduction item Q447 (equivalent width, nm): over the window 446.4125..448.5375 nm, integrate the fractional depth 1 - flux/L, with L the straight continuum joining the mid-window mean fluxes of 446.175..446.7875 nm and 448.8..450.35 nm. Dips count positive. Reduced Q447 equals 0.09 nm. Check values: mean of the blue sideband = 20.6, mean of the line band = 20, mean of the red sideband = 21.5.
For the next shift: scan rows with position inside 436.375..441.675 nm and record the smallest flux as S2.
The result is 14.71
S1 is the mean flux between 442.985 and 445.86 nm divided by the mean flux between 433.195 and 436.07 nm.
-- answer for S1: 1.0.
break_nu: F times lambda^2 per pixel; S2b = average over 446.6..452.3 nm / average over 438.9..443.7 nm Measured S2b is 1.01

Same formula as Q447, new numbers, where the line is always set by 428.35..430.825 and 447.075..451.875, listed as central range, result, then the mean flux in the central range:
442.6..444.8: -0.04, 21.2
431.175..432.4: -0.05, 22.3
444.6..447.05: -0.06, 21.3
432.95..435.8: 0.09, 20.6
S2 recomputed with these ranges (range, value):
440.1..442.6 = 18.29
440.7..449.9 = 17.58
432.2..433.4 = 18.78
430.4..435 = 18.03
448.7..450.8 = 17.61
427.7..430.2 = 17.47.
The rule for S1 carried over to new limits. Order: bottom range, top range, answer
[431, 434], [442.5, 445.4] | 0.99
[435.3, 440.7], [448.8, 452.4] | 1.02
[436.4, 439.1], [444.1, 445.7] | 1.05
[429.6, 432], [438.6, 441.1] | 0.98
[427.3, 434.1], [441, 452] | 0.97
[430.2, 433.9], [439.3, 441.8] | 0.99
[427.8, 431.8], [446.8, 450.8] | 0.96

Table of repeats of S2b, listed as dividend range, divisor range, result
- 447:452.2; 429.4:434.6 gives 1.05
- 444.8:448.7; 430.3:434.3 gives 1.03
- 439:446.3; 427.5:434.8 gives 1.04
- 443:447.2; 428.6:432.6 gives 1.05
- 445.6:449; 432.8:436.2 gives 1.05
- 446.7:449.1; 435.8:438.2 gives 1.03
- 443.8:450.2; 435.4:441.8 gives 1.05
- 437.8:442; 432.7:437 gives 1.05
